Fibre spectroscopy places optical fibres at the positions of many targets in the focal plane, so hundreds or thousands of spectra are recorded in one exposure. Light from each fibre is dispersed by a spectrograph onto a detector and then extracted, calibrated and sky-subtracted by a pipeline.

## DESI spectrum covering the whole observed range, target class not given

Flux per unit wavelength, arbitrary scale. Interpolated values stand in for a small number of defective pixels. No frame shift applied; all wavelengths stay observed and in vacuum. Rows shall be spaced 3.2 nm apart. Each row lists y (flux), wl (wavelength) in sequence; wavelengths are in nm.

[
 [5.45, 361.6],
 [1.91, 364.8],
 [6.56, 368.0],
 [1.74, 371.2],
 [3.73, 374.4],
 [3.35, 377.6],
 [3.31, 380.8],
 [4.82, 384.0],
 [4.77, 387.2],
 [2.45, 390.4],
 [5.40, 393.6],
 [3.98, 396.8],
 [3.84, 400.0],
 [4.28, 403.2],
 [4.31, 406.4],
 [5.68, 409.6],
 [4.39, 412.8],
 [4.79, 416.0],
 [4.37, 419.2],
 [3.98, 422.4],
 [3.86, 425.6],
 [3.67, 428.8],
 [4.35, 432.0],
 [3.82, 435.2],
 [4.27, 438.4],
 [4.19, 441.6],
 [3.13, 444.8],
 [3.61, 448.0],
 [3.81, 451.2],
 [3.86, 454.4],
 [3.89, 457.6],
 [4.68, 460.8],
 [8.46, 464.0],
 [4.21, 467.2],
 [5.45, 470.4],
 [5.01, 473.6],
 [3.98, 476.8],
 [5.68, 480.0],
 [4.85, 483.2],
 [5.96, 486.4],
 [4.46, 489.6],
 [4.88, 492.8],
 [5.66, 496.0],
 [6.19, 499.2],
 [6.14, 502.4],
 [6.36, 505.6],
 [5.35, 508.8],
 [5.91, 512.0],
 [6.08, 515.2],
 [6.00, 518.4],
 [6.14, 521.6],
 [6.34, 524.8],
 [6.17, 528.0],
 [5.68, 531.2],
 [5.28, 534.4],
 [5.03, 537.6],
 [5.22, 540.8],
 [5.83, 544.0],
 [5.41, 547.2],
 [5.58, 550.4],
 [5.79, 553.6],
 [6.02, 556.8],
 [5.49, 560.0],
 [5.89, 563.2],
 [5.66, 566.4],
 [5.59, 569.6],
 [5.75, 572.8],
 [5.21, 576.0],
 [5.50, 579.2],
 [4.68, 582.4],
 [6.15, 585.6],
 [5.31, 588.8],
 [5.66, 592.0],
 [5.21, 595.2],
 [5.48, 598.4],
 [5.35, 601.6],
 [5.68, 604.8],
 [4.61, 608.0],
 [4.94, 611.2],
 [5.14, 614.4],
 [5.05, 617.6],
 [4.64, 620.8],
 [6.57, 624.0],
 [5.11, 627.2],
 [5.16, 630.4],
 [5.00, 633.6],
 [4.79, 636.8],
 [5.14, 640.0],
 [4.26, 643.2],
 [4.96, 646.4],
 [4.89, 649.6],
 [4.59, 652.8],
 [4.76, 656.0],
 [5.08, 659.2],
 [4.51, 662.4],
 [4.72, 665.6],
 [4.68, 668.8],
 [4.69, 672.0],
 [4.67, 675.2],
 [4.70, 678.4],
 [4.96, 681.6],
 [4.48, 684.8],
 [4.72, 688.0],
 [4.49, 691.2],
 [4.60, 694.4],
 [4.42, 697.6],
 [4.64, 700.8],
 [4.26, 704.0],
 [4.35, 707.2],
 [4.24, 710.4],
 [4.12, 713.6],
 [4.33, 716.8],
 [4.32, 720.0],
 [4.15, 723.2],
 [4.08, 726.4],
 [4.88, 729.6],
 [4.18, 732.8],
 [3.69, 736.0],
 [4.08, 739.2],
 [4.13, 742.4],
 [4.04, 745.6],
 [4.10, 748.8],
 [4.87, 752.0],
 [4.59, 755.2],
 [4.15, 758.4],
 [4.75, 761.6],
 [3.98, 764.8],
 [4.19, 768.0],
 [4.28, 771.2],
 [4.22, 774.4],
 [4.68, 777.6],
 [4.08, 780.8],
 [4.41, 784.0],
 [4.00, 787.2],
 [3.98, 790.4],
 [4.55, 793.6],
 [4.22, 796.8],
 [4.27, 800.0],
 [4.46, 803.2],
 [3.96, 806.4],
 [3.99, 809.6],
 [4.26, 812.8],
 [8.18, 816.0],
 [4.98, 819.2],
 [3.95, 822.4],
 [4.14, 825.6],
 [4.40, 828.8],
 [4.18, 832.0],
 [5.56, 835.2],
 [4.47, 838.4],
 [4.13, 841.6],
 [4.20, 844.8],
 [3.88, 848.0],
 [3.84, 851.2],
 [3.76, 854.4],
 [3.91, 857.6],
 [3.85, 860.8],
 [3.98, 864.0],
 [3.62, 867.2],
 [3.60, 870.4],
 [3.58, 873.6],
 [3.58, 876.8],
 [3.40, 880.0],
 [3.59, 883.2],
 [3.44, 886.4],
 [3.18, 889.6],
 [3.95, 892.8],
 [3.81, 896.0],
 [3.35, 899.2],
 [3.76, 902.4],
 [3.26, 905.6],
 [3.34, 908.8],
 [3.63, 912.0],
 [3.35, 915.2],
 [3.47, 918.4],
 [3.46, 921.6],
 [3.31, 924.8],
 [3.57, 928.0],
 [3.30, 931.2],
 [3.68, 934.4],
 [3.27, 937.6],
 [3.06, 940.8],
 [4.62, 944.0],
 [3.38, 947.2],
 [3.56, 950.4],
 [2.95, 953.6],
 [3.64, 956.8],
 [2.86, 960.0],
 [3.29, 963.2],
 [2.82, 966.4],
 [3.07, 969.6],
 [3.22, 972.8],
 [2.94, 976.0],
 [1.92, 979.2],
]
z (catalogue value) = 0.24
